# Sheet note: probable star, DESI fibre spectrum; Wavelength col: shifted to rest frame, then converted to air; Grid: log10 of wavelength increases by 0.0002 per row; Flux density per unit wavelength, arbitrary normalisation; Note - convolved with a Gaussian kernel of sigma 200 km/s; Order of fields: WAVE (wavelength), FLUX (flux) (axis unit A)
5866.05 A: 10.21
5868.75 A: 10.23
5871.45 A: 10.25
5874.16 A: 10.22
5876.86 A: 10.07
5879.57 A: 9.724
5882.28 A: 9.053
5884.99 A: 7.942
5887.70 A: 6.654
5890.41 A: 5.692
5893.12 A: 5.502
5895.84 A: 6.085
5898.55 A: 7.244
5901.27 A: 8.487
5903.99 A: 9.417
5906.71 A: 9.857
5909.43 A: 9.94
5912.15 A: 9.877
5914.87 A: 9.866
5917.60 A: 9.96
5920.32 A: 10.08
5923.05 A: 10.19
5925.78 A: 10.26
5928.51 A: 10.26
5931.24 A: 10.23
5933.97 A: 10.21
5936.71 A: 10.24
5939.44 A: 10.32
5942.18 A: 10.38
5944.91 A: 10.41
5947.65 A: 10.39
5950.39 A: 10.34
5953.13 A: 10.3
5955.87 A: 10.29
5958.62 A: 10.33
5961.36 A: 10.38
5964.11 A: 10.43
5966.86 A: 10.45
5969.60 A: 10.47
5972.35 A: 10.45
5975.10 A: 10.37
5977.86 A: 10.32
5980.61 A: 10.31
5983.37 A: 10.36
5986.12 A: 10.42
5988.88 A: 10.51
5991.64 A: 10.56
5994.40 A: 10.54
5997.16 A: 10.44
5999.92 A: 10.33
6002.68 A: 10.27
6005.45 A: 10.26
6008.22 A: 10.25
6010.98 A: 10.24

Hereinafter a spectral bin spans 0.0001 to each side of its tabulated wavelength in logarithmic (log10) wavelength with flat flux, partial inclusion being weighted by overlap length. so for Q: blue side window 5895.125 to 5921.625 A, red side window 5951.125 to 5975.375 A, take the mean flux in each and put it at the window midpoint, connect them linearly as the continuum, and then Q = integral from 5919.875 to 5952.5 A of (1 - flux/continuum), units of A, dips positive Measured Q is -1.7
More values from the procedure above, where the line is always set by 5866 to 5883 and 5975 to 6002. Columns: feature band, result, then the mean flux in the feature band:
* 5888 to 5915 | 5.4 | 8.06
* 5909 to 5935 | 0.2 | 10.1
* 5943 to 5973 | -0.2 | 10.4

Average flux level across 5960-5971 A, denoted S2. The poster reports 10.4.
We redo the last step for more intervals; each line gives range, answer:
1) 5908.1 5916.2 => 9.9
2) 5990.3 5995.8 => 10.6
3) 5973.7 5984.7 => 10.3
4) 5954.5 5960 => 10.3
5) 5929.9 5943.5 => 10.3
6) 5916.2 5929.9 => 10.1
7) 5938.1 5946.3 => 10.4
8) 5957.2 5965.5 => 10.4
